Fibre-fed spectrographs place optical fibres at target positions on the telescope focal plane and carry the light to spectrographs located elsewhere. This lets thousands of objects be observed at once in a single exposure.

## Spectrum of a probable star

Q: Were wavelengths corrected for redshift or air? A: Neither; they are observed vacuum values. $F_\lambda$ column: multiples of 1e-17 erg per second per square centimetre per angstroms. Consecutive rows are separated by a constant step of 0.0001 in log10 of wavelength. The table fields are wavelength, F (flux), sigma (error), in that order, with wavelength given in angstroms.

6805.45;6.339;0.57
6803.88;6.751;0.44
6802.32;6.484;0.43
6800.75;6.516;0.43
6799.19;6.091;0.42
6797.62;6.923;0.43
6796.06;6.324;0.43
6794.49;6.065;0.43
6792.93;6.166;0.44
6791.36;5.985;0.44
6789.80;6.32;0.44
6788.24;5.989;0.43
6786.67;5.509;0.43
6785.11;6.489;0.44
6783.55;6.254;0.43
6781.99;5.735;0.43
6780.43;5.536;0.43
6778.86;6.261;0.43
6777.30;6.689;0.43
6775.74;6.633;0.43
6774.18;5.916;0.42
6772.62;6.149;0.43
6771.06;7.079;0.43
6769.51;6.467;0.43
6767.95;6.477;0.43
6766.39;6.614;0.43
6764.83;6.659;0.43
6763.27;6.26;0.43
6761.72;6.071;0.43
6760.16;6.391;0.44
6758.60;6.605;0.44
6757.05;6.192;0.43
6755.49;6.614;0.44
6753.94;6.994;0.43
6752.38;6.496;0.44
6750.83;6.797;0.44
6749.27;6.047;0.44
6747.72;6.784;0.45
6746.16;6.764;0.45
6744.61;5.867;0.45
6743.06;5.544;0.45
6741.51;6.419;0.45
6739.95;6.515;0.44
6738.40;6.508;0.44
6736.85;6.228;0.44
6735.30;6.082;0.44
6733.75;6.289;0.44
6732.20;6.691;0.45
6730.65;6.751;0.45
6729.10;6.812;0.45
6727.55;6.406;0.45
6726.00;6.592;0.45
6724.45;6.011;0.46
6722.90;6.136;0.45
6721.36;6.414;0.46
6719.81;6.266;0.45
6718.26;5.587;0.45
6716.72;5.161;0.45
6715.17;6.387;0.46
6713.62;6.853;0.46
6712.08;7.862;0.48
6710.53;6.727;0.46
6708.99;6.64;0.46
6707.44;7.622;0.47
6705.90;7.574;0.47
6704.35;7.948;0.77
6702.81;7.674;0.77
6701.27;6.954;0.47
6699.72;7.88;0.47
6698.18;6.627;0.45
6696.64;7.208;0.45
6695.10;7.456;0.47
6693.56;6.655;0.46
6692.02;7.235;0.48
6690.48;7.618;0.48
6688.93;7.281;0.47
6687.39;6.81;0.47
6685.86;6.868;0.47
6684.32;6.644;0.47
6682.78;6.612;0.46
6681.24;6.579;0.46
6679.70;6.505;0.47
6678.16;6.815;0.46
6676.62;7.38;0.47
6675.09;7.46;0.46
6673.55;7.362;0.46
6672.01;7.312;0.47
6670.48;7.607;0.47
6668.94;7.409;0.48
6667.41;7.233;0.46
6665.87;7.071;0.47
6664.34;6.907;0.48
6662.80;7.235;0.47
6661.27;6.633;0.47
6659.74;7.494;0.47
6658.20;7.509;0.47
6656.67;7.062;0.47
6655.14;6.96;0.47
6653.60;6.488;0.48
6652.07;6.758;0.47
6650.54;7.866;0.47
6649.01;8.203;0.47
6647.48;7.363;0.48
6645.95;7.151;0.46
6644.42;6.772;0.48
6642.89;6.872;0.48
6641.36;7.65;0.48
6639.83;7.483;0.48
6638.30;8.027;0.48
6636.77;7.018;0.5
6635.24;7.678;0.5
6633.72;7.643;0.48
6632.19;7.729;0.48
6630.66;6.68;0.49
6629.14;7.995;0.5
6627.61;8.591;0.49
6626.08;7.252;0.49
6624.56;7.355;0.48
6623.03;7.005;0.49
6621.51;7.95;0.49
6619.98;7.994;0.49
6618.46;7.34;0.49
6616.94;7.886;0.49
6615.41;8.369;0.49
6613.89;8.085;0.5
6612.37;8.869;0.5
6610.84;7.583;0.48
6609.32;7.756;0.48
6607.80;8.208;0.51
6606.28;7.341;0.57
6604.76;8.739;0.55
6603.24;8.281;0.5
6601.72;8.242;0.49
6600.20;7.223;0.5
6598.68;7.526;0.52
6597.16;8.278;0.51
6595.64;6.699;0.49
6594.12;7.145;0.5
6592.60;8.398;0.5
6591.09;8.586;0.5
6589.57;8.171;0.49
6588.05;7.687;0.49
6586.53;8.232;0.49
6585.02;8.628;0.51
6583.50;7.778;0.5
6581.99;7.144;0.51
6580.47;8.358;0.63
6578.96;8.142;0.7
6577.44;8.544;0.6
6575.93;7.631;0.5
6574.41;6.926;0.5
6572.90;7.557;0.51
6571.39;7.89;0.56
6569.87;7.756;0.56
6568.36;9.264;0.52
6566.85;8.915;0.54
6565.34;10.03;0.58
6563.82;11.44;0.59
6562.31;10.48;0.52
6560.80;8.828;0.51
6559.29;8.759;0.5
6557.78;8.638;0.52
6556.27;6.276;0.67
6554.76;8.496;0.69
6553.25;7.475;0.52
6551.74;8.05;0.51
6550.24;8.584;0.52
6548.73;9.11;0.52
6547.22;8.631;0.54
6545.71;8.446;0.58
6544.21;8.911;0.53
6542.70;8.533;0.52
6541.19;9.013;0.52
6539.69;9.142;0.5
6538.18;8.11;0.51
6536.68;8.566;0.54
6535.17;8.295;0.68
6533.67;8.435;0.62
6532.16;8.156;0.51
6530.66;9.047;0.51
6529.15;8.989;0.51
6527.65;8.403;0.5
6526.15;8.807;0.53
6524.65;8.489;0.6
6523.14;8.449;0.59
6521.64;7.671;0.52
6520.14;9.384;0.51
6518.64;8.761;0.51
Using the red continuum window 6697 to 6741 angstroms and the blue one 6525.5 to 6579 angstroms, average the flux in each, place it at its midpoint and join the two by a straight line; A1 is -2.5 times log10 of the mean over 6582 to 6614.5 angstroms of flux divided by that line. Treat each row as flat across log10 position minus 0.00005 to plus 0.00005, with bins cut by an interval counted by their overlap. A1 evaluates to 0.01 mag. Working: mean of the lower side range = 8.57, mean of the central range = 7.96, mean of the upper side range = 6.69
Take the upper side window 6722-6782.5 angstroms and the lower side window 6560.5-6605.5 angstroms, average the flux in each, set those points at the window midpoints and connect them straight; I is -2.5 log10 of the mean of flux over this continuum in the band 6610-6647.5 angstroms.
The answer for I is 0.02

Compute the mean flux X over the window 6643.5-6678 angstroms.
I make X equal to 7.23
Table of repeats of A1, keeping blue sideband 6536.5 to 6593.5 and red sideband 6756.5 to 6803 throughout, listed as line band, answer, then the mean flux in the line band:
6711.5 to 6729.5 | 0.09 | 6.35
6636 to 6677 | 0.04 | 7.27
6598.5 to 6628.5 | 0.01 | 7.89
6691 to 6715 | -0.03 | 7.24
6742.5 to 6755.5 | 0.03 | 6.44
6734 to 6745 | 0.09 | 6.18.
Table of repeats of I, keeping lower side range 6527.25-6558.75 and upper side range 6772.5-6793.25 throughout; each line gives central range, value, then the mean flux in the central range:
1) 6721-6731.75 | 0.034 mag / 6.46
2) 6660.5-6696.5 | 0.008 mag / 7.08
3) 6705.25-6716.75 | -0.022 mag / 6.95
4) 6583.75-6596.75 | 0.006 mag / 7.94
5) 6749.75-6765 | -0.022 mag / 6.49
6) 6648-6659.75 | 0.013 mag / 7.28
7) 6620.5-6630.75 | 0.004 mag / 7.61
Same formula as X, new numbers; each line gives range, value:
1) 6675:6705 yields 7.1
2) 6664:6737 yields 6.88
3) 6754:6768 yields 6.46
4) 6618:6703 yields 7.26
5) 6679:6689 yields 6.73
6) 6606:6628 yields 7.84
